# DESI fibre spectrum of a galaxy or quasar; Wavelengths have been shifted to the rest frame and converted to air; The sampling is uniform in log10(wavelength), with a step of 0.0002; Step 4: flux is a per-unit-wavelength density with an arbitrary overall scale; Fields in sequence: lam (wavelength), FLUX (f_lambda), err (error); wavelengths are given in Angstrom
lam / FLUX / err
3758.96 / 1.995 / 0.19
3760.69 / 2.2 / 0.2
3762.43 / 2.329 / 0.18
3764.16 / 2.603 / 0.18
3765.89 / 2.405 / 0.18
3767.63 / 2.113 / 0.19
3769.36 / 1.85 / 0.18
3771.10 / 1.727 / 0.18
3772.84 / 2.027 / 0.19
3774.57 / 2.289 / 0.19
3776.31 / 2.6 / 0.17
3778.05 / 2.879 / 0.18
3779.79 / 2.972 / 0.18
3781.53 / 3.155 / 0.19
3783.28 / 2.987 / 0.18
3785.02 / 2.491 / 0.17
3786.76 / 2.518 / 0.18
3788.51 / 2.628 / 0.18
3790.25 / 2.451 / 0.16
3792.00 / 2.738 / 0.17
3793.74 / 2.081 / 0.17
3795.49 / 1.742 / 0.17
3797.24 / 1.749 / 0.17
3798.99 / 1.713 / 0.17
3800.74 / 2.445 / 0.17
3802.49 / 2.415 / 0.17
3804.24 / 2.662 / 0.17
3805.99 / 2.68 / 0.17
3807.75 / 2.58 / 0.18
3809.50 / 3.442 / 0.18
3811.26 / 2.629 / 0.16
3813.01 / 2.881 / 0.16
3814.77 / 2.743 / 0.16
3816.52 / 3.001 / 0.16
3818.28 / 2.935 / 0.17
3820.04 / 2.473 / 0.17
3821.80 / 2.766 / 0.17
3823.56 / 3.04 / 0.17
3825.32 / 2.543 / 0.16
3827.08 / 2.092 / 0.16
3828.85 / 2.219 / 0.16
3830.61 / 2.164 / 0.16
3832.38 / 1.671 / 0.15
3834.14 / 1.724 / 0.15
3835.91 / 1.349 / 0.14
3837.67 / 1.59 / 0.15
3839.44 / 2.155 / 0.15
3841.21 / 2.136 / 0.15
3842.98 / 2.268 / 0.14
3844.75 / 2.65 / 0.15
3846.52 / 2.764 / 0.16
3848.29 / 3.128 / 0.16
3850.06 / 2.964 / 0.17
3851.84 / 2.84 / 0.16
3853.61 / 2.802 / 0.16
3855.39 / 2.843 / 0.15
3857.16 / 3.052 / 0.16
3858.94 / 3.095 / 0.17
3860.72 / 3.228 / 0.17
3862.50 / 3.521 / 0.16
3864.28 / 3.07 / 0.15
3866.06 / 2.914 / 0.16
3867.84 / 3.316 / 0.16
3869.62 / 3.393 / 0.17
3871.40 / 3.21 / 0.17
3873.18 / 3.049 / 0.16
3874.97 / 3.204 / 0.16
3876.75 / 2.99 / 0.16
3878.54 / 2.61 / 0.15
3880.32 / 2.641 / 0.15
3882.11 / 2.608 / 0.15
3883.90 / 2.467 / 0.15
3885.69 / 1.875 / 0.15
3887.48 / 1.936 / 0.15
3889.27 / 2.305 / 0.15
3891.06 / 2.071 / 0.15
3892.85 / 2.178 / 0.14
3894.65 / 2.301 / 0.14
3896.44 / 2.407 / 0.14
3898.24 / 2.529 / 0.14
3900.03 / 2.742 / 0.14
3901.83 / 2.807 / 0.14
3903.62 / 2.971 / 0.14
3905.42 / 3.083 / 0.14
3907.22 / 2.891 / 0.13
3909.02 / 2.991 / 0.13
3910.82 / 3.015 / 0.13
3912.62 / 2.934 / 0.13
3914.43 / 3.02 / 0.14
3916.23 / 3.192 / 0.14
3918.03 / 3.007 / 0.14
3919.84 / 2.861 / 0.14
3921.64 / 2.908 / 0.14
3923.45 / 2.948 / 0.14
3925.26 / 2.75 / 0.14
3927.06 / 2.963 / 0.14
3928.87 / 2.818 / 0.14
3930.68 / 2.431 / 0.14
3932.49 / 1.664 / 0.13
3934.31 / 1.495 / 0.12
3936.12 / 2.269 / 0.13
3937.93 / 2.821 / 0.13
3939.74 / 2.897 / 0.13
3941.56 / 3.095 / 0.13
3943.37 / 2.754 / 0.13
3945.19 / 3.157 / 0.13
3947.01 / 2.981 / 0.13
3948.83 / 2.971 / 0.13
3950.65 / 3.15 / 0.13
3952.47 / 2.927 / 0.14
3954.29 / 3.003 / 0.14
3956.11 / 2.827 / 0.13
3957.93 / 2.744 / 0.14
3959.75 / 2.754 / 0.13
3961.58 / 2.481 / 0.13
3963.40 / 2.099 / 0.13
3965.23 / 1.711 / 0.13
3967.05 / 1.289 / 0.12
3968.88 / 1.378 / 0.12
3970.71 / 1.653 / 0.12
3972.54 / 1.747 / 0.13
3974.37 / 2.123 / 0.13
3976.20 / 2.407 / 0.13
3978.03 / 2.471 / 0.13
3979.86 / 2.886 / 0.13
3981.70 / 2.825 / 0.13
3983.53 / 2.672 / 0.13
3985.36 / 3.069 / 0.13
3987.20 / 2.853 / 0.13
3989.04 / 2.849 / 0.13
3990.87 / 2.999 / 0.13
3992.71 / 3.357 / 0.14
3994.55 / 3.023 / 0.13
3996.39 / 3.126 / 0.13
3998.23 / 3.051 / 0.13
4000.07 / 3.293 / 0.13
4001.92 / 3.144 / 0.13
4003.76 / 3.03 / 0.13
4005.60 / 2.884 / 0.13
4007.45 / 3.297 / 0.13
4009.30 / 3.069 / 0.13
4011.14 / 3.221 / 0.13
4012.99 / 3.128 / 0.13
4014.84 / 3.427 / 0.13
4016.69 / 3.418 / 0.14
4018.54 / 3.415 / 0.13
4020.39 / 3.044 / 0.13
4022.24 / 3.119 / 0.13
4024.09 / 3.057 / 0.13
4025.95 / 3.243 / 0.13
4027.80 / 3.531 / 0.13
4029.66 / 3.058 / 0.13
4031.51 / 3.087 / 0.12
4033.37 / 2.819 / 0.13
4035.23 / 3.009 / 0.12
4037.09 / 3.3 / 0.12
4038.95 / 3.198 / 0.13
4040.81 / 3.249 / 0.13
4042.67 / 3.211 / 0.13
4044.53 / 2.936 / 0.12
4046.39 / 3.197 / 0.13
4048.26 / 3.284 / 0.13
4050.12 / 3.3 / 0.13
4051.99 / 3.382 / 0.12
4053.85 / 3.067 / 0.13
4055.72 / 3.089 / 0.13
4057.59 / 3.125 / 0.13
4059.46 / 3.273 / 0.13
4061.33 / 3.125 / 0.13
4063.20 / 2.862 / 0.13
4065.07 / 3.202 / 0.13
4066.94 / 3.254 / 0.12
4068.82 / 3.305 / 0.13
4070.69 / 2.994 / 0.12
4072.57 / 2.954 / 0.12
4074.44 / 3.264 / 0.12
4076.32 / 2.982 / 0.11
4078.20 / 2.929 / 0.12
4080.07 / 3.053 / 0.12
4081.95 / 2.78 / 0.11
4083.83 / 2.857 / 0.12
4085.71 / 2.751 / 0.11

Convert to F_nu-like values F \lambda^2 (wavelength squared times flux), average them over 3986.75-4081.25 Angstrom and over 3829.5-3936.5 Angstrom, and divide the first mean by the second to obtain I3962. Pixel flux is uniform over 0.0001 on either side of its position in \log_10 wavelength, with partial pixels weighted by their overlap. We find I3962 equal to 1.28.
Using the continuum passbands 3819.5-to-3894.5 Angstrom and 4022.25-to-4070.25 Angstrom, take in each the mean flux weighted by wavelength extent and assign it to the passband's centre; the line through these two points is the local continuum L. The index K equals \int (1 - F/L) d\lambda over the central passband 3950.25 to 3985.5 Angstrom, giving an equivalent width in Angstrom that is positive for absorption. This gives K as 6.5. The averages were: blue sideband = 2.59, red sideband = 3.16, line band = 2.39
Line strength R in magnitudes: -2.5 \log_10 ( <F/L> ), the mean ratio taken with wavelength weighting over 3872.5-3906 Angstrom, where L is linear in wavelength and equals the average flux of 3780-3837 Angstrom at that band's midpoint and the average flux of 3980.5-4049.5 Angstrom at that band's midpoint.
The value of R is 0.066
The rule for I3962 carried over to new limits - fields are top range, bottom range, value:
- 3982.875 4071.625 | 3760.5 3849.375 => 1.45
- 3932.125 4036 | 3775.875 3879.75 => 1.15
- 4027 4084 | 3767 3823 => 1.42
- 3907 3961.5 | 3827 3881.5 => 1.09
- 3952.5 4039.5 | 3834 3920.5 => 1.11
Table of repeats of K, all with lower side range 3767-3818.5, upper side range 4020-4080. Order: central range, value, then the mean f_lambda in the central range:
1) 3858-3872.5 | -2.9 Angstrom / 3.22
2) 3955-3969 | 3.4 Angstrom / 2.22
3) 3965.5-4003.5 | 4.8 Angstrom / 2.6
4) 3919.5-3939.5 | 2.1 Angstrom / 2.54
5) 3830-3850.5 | 3.3 Angstrom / 2.2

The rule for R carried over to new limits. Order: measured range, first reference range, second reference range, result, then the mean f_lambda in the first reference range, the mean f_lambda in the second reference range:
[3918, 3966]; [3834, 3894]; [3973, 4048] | 0.07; 2.66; 3.05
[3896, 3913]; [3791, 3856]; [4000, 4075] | -0.05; 2.45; 3.17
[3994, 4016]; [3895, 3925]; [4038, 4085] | -0.04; 2.88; 3.11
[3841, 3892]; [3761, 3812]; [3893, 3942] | -0.08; 2.44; 2.72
